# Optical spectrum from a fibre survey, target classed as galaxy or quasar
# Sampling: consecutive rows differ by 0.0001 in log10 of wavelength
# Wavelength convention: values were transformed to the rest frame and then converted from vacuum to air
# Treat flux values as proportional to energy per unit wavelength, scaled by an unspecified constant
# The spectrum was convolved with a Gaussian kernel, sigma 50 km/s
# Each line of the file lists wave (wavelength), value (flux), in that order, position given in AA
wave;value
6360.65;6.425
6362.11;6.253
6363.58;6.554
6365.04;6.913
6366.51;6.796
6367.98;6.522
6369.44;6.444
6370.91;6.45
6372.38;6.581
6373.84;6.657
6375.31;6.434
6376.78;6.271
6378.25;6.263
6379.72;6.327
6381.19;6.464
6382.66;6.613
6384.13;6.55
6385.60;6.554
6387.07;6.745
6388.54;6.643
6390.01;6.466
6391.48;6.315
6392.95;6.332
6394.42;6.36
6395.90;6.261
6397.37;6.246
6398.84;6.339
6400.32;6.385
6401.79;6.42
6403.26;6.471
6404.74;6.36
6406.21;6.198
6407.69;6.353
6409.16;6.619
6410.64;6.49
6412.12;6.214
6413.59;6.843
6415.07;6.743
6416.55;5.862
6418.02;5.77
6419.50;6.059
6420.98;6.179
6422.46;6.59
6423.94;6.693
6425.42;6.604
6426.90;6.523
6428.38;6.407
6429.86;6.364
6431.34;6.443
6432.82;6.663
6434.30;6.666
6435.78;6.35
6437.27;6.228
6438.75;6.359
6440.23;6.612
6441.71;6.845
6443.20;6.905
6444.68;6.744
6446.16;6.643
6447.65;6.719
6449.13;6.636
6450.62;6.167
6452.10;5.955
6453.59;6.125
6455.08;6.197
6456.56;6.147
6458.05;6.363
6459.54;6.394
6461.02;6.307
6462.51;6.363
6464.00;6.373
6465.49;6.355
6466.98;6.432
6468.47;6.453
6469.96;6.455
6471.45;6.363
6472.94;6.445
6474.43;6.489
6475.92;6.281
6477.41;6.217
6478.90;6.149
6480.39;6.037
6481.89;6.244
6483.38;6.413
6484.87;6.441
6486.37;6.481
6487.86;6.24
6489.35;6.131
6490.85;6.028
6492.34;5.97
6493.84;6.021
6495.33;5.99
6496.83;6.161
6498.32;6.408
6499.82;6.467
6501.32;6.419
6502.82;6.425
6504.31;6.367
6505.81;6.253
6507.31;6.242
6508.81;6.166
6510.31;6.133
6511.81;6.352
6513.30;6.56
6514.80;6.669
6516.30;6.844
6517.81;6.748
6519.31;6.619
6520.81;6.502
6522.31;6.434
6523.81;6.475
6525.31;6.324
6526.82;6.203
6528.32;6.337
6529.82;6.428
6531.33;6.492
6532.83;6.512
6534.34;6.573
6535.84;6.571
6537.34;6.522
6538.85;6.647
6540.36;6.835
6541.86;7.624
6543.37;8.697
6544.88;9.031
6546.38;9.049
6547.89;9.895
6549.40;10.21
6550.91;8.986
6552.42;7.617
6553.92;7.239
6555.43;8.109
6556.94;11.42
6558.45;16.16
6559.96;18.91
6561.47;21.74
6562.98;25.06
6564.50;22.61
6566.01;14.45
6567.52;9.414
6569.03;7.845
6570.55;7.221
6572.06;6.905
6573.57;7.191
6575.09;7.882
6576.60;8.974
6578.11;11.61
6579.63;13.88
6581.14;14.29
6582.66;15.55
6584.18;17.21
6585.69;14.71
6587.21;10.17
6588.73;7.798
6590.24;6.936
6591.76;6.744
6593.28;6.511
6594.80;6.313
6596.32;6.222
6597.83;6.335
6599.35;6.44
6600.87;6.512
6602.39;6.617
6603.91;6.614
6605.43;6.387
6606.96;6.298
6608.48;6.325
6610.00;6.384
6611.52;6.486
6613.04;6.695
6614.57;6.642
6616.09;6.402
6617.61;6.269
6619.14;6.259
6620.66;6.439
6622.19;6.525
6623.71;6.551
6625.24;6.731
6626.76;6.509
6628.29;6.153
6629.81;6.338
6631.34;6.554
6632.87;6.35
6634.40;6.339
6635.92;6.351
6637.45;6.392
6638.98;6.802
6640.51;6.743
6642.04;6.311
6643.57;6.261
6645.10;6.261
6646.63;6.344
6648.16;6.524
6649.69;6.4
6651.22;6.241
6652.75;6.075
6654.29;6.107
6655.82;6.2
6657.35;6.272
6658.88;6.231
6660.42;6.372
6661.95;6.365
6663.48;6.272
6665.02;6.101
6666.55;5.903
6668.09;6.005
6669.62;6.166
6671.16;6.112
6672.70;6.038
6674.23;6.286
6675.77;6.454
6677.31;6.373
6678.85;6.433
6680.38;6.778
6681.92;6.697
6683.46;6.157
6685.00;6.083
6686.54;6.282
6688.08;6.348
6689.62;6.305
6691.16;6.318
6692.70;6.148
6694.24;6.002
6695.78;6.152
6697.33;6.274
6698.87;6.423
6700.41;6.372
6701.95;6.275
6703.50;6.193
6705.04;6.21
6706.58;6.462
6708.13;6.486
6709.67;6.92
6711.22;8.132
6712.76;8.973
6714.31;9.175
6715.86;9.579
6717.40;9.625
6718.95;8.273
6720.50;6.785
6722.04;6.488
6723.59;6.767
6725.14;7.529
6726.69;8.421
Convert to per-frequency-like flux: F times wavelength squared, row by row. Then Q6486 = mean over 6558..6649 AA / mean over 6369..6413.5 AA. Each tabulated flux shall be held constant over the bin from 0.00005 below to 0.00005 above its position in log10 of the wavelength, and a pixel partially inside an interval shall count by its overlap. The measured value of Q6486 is 1.5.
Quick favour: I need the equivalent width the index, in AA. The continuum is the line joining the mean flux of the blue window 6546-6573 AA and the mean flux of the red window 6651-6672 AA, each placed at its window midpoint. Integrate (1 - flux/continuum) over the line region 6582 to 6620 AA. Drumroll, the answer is 8.42 AA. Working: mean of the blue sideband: 12.4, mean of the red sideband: 6.17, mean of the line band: 7.77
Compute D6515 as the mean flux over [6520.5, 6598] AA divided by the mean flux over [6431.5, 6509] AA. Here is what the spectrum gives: 1.5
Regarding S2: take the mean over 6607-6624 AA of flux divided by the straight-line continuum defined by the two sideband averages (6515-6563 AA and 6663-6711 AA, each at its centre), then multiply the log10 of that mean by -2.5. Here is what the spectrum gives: 0.17 mag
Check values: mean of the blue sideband 8.82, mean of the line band 6.45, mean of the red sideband 6.31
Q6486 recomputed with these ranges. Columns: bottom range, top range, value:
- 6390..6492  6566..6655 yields 1.25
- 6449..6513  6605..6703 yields 1.06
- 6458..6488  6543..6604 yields 1.73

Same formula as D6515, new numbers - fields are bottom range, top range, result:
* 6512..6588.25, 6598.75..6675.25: 0.65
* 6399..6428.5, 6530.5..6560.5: 1.39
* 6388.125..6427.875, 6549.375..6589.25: 1.94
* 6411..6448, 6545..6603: 1.67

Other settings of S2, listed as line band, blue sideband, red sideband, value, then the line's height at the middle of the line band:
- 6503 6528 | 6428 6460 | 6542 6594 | 0.40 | 9.32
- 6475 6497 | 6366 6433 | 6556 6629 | 0.25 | 7.83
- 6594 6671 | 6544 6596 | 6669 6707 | 0.32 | 8.67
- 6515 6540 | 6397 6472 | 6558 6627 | 0.26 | 8.28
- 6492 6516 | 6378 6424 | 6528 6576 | 0.38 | 8.92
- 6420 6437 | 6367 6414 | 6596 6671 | -0.01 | 6.43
